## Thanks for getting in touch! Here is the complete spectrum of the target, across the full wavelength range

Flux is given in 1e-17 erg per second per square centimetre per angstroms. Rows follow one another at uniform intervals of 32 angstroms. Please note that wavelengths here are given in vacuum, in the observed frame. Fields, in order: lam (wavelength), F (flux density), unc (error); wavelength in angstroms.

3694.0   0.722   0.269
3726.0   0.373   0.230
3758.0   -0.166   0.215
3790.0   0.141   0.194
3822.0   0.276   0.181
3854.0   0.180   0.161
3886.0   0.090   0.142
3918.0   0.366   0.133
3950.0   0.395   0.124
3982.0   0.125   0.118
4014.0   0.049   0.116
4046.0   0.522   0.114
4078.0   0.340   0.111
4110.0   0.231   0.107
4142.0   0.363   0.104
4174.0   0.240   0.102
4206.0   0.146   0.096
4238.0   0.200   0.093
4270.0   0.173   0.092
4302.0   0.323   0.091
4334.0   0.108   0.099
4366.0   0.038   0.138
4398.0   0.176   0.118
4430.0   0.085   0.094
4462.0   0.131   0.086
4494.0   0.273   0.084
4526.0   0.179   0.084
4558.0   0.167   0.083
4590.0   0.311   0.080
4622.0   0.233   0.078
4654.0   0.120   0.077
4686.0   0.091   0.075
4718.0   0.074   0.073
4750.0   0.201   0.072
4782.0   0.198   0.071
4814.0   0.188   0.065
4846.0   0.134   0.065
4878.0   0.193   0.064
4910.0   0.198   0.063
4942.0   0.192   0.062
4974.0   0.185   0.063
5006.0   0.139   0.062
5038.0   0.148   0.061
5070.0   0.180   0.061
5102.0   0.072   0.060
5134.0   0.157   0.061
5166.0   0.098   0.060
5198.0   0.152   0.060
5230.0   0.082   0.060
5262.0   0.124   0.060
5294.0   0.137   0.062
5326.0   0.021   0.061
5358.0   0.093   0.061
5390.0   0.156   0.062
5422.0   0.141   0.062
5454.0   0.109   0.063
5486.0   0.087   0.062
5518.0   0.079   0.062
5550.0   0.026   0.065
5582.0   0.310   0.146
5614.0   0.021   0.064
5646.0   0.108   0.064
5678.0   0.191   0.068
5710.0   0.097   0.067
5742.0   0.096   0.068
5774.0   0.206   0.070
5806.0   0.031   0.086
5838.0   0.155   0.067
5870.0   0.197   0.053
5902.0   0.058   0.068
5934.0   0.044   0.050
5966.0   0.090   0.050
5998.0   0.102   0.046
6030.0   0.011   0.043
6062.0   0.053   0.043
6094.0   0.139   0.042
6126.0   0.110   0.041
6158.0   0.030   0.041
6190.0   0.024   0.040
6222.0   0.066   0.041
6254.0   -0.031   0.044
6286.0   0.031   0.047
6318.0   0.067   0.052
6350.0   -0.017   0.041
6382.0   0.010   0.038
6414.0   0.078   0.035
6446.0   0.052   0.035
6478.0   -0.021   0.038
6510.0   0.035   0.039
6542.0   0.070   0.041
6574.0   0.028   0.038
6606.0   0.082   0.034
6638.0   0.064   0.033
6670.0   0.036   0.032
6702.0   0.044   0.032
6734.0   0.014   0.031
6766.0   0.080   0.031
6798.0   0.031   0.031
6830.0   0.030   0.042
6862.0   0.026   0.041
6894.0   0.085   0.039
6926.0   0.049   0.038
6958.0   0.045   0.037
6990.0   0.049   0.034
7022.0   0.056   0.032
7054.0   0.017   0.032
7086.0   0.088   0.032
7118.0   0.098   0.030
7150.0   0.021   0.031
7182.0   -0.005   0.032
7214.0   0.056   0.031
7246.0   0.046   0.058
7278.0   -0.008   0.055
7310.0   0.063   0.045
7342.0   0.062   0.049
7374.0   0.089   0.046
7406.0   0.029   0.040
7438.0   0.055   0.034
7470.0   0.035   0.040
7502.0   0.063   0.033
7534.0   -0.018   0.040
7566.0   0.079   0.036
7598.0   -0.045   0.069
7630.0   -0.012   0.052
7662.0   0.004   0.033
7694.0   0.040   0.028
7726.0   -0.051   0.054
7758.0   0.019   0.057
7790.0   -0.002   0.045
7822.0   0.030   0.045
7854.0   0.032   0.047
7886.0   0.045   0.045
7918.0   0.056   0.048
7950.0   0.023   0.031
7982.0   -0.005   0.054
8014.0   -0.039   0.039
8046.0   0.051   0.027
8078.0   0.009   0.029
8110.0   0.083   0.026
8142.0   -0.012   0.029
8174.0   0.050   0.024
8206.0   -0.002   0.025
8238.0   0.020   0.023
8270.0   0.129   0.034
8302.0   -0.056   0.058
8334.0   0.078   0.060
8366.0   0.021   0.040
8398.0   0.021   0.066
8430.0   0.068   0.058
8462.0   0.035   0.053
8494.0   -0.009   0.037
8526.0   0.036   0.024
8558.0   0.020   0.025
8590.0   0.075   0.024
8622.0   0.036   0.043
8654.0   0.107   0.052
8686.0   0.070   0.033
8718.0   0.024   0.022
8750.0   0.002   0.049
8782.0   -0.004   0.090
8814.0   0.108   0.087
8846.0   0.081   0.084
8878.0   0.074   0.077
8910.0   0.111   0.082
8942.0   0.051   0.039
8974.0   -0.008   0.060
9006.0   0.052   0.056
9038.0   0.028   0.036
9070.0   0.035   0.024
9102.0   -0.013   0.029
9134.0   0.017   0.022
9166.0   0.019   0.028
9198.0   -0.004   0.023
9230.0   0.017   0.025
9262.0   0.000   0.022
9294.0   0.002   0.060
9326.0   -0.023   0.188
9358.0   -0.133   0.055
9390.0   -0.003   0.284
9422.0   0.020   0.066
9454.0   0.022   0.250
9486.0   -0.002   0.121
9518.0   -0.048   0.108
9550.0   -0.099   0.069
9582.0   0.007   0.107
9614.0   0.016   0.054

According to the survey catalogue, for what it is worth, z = 1.22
